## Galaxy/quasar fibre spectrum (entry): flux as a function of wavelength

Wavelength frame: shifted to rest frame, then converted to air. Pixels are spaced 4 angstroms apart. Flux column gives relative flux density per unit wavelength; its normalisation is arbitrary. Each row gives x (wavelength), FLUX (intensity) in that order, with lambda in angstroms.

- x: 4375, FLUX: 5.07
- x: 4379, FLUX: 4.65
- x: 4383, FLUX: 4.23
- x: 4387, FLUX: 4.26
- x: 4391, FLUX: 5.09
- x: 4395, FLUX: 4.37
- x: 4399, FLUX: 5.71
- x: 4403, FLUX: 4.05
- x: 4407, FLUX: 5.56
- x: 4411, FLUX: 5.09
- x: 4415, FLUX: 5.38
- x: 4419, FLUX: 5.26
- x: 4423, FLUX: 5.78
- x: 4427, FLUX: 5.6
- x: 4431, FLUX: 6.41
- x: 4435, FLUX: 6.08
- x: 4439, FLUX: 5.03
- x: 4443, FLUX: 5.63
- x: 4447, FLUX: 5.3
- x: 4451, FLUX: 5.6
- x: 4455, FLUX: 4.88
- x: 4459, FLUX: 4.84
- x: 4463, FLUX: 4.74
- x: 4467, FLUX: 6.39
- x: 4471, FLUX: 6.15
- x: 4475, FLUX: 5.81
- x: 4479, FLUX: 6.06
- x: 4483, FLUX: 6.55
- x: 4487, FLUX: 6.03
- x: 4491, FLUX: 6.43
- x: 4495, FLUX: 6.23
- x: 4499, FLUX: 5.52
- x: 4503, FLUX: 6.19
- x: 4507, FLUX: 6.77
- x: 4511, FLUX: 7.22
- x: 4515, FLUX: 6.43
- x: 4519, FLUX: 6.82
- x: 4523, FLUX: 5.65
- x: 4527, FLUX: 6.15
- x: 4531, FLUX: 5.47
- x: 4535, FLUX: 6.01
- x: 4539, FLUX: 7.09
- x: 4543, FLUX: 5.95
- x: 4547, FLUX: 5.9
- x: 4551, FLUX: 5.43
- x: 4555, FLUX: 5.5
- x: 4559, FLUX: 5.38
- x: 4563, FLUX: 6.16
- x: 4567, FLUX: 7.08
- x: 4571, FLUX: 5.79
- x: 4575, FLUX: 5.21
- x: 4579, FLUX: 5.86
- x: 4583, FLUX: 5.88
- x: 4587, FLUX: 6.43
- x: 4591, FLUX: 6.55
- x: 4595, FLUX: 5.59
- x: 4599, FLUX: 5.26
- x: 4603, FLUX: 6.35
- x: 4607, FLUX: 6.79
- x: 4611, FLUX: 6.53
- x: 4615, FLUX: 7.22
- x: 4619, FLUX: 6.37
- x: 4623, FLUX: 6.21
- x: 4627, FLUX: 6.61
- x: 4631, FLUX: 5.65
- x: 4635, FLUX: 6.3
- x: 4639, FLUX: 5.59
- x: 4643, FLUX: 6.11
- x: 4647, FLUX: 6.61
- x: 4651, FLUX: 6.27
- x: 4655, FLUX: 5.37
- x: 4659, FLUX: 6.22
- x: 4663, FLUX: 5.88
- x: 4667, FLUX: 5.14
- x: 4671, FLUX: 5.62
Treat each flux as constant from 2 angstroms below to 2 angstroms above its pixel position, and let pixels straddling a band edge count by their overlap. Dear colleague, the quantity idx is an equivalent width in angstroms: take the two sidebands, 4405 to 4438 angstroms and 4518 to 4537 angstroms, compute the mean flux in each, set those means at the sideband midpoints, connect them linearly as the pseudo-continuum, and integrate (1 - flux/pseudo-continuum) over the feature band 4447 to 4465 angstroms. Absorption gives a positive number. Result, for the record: 2.2 angstroms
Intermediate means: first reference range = 5.63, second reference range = 5.98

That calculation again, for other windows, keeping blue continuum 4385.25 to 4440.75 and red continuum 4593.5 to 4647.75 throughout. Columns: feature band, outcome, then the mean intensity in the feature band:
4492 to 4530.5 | -3.9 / 6.3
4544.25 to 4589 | 0.8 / 5.88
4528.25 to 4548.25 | -0.8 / 6.09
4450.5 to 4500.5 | -2.1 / 5.8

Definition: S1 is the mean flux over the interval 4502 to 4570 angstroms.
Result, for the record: 6.18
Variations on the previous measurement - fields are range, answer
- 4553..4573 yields 5.98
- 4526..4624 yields 6.08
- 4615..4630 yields 6.46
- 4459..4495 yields 5.97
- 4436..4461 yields 5.25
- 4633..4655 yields 6.1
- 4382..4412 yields 4.8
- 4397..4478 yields 5.47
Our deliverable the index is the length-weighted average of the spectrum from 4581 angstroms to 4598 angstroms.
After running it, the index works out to 6.06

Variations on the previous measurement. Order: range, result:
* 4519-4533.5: 5.91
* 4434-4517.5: 5.9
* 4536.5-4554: 6.06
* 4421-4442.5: 5.77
